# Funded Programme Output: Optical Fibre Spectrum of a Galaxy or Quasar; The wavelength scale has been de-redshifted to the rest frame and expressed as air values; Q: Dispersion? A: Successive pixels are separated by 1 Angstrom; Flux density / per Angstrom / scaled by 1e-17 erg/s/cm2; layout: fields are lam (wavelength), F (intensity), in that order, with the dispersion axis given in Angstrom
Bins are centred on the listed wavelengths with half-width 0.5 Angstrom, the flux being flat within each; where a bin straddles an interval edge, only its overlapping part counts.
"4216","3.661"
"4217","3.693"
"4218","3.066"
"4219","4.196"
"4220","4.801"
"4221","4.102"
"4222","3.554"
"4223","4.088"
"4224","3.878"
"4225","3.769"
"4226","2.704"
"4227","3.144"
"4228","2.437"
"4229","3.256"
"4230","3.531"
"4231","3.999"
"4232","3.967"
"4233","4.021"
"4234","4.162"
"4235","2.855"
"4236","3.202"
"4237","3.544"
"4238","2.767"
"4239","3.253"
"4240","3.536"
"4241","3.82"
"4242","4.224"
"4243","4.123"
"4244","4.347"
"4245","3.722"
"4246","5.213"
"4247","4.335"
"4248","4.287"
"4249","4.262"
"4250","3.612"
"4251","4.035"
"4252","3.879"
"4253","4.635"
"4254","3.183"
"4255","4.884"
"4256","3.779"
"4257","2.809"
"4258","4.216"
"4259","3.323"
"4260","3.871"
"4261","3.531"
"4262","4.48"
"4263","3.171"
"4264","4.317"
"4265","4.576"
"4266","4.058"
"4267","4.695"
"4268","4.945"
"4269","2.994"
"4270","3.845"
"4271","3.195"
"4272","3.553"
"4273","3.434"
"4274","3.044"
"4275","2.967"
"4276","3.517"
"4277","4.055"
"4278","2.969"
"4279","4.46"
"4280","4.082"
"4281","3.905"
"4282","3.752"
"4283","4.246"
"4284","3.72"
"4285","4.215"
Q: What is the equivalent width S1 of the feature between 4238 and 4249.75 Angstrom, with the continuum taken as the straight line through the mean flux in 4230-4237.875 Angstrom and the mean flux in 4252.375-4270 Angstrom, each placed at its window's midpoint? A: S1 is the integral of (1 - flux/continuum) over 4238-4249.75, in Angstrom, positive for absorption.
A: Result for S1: -0.9 Angstrom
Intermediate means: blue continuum 3.63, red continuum 3.96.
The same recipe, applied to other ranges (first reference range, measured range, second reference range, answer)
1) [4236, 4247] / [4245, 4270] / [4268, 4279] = -2.5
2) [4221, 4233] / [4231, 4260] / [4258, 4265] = -1.1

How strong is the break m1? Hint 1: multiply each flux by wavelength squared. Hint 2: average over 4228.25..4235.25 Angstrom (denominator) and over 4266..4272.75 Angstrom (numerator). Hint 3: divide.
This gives 1.07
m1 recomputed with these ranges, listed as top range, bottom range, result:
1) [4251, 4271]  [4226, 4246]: 1.11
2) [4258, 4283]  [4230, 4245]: 1.04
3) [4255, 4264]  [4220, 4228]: 1.06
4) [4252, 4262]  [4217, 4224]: 0.99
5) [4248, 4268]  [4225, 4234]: 1.17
